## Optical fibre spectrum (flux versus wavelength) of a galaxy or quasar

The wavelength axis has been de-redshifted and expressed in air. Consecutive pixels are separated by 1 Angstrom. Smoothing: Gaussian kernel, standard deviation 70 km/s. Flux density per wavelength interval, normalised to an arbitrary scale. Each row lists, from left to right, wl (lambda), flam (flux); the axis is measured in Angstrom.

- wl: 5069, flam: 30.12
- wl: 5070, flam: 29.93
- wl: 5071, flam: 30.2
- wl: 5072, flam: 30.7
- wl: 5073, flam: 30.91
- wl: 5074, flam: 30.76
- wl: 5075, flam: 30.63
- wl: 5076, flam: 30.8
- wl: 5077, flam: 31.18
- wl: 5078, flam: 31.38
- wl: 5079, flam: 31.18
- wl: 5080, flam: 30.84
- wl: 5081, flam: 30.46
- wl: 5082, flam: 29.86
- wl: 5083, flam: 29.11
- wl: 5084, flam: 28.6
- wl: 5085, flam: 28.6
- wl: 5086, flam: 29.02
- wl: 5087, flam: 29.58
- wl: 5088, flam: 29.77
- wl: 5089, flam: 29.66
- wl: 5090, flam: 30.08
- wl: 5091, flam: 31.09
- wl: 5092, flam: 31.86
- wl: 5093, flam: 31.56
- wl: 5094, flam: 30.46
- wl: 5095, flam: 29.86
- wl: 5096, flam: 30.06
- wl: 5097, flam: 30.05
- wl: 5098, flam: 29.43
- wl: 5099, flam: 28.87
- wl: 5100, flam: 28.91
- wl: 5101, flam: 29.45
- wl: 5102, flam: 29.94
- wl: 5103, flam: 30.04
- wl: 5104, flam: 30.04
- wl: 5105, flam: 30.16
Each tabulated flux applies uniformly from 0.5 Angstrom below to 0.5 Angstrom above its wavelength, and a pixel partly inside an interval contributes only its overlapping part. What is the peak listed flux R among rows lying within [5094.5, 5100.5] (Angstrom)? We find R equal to 30.06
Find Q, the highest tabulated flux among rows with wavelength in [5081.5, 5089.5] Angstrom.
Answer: 29.86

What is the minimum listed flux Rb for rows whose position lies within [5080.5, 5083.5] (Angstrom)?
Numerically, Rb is 29.11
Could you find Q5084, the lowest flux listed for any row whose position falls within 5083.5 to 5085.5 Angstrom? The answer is 28.6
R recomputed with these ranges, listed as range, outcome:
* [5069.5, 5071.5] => 30.2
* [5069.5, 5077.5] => 31.18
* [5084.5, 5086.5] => 29.02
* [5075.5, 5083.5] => 31.38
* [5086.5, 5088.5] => 29.77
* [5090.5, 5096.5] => 31.86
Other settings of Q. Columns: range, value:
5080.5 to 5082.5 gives 30.46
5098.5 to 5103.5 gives 30.04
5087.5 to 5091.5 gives 31.09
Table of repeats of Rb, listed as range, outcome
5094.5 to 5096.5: 29.86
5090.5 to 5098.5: 29.43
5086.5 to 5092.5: 29.58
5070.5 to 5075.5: 30.2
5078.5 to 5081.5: 30.46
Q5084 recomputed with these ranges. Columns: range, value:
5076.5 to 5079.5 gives 31.18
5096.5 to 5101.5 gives 28.87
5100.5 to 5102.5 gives 29.45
